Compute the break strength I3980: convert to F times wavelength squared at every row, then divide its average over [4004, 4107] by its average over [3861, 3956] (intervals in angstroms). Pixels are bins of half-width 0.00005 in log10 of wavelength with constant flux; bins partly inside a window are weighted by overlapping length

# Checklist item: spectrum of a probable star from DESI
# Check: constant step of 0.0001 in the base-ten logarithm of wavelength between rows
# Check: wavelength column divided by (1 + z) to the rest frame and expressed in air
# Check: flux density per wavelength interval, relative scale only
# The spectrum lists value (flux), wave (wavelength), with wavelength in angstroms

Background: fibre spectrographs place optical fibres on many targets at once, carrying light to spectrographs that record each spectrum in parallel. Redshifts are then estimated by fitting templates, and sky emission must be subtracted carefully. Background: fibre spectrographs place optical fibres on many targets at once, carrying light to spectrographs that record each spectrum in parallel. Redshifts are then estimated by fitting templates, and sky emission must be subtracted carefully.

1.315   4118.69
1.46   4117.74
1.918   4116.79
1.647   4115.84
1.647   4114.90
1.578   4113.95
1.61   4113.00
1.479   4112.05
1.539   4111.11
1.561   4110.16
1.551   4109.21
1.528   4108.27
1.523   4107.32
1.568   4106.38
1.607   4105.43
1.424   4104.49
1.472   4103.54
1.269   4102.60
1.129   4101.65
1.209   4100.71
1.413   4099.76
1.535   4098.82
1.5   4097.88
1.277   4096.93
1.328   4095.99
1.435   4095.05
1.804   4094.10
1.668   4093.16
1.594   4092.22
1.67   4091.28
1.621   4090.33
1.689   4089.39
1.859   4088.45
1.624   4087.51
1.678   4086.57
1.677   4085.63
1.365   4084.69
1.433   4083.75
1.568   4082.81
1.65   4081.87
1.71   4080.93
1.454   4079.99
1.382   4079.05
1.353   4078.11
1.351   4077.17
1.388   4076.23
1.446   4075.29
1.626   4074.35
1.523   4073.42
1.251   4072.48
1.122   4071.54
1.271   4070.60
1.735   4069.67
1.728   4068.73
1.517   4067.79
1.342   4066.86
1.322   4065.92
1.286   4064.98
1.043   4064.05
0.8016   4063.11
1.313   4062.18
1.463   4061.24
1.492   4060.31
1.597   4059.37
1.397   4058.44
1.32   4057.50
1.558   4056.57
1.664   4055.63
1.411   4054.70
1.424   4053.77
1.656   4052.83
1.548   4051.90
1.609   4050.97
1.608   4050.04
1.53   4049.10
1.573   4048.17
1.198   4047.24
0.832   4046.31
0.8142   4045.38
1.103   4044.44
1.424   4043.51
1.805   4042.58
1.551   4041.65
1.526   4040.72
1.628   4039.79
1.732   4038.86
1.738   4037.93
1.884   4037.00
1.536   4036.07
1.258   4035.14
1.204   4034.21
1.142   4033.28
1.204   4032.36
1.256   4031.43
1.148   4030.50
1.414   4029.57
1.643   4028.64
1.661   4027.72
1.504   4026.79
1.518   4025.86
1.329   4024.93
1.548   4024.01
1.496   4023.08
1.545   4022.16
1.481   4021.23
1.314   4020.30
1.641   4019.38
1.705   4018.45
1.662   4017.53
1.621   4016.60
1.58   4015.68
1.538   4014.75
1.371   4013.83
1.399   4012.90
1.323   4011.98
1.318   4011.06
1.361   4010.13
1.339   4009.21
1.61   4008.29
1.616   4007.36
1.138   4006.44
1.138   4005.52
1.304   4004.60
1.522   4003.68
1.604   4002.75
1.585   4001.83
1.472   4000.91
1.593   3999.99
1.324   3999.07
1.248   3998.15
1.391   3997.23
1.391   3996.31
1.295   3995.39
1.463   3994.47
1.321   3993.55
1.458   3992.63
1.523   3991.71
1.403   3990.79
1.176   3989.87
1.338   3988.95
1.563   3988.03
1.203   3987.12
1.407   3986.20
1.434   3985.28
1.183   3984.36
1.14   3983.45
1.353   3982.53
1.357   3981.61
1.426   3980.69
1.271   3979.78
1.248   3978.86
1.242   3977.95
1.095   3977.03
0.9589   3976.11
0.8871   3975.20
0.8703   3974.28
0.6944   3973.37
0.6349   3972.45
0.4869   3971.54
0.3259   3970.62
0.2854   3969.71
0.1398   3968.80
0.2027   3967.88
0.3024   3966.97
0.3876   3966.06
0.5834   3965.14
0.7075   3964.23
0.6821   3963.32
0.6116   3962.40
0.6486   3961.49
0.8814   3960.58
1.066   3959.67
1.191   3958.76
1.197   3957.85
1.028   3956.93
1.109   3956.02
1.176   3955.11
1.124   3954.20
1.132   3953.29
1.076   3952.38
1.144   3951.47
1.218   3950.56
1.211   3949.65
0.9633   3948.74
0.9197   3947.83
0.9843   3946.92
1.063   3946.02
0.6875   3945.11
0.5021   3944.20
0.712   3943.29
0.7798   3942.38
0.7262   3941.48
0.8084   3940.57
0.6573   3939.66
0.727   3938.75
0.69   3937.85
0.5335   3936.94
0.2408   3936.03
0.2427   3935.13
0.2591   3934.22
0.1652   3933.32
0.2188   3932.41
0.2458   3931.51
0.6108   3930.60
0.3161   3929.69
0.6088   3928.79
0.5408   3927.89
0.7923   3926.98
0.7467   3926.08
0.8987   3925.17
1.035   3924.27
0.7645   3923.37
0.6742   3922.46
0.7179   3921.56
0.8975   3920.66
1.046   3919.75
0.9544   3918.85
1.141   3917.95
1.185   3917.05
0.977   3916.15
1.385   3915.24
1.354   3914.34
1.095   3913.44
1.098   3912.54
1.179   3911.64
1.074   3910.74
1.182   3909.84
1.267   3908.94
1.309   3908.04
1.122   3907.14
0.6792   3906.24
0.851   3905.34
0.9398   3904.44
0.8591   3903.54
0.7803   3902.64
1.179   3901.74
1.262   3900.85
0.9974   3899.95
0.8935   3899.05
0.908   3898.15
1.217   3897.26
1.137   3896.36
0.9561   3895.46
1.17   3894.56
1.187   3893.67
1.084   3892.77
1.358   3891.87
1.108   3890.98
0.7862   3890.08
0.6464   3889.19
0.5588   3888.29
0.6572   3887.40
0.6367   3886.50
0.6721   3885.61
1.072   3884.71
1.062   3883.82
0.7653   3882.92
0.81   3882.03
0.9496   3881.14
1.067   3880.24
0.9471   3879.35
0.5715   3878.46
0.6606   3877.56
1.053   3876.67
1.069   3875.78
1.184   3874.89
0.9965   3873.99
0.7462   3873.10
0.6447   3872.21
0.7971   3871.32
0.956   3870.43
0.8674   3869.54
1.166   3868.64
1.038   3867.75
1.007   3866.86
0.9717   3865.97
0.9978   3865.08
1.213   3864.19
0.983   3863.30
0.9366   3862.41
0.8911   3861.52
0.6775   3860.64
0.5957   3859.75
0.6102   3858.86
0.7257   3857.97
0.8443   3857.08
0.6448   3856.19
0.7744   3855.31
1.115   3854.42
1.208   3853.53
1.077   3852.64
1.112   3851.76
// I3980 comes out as 1.75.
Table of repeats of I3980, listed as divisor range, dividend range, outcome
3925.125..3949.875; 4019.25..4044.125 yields 2.47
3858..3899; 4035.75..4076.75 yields 1.71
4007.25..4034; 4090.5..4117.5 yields 1.09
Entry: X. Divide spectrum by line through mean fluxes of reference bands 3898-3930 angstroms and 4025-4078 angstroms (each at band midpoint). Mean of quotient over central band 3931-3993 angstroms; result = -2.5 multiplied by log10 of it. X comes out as 0.28 mag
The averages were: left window 0.967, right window 1.42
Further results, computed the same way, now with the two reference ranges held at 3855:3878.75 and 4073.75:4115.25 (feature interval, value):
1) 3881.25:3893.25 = 0.08 mag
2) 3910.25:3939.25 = 0.33 mag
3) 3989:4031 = -0.13 mag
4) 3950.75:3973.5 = 0.44 mag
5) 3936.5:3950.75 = 0.32 mag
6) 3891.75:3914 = -0.10 mag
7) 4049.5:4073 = 0.00 mag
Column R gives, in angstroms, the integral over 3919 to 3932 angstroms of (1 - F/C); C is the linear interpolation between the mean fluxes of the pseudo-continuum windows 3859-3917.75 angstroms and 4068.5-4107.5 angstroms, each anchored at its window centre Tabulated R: 4.36 angstroms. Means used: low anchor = 0.975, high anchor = 1.5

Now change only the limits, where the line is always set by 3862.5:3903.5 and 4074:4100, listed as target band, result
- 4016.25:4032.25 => -1.6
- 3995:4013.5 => -1.4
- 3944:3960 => 1.4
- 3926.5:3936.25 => 6.3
